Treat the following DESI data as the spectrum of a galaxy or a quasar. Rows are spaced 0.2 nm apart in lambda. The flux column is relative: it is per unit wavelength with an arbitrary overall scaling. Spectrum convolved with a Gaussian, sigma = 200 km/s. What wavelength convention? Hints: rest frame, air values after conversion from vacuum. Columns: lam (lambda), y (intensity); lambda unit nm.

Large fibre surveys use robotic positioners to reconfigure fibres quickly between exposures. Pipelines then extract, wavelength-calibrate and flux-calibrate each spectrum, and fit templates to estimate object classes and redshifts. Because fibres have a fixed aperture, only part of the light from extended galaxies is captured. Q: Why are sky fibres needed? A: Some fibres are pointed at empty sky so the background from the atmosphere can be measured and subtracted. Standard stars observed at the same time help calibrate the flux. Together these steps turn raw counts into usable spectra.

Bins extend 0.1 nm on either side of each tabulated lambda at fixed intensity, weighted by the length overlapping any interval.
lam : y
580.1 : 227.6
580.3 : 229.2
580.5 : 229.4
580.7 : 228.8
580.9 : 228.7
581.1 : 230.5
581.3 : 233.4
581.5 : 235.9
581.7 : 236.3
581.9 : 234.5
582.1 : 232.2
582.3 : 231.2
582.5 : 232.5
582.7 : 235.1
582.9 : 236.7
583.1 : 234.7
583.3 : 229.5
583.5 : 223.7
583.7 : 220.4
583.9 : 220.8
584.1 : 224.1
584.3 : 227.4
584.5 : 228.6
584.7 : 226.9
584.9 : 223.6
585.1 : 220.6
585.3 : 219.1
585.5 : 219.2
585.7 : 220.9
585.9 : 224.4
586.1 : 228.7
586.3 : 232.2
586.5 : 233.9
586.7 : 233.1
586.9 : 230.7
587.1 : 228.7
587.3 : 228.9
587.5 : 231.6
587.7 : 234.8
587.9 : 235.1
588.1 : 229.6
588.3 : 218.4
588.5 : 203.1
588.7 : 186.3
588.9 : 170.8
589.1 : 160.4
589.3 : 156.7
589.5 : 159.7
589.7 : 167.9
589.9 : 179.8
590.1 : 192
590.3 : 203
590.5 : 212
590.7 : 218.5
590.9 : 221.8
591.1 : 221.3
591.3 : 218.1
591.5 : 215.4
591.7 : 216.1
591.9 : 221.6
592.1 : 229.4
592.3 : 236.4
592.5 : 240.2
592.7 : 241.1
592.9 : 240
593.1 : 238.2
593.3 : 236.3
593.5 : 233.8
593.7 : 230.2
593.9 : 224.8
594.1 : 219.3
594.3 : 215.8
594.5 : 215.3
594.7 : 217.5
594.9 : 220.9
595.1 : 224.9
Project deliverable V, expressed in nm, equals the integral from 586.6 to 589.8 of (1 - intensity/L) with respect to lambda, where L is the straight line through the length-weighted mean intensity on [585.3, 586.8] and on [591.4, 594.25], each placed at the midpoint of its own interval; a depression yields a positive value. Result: 0.32 nm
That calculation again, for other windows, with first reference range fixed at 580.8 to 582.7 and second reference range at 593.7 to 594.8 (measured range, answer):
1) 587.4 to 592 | 0.435 nm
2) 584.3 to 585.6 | 0.035 nm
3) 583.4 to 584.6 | 0.033 nm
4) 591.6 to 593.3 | -0.089 nm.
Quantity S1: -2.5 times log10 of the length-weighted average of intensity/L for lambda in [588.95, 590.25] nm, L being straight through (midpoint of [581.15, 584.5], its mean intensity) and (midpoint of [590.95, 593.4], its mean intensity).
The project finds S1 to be 0.32 mag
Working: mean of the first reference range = 230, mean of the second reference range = 229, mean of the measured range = 171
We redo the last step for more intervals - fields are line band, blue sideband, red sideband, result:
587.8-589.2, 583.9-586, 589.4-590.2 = -0.068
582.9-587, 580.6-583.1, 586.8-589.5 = -0.030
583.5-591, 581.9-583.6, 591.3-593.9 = 0.091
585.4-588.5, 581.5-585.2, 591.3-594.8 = 0.003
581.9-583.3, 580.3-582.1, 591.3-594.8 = -0.009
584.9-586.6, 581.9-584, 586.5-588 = 0.031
